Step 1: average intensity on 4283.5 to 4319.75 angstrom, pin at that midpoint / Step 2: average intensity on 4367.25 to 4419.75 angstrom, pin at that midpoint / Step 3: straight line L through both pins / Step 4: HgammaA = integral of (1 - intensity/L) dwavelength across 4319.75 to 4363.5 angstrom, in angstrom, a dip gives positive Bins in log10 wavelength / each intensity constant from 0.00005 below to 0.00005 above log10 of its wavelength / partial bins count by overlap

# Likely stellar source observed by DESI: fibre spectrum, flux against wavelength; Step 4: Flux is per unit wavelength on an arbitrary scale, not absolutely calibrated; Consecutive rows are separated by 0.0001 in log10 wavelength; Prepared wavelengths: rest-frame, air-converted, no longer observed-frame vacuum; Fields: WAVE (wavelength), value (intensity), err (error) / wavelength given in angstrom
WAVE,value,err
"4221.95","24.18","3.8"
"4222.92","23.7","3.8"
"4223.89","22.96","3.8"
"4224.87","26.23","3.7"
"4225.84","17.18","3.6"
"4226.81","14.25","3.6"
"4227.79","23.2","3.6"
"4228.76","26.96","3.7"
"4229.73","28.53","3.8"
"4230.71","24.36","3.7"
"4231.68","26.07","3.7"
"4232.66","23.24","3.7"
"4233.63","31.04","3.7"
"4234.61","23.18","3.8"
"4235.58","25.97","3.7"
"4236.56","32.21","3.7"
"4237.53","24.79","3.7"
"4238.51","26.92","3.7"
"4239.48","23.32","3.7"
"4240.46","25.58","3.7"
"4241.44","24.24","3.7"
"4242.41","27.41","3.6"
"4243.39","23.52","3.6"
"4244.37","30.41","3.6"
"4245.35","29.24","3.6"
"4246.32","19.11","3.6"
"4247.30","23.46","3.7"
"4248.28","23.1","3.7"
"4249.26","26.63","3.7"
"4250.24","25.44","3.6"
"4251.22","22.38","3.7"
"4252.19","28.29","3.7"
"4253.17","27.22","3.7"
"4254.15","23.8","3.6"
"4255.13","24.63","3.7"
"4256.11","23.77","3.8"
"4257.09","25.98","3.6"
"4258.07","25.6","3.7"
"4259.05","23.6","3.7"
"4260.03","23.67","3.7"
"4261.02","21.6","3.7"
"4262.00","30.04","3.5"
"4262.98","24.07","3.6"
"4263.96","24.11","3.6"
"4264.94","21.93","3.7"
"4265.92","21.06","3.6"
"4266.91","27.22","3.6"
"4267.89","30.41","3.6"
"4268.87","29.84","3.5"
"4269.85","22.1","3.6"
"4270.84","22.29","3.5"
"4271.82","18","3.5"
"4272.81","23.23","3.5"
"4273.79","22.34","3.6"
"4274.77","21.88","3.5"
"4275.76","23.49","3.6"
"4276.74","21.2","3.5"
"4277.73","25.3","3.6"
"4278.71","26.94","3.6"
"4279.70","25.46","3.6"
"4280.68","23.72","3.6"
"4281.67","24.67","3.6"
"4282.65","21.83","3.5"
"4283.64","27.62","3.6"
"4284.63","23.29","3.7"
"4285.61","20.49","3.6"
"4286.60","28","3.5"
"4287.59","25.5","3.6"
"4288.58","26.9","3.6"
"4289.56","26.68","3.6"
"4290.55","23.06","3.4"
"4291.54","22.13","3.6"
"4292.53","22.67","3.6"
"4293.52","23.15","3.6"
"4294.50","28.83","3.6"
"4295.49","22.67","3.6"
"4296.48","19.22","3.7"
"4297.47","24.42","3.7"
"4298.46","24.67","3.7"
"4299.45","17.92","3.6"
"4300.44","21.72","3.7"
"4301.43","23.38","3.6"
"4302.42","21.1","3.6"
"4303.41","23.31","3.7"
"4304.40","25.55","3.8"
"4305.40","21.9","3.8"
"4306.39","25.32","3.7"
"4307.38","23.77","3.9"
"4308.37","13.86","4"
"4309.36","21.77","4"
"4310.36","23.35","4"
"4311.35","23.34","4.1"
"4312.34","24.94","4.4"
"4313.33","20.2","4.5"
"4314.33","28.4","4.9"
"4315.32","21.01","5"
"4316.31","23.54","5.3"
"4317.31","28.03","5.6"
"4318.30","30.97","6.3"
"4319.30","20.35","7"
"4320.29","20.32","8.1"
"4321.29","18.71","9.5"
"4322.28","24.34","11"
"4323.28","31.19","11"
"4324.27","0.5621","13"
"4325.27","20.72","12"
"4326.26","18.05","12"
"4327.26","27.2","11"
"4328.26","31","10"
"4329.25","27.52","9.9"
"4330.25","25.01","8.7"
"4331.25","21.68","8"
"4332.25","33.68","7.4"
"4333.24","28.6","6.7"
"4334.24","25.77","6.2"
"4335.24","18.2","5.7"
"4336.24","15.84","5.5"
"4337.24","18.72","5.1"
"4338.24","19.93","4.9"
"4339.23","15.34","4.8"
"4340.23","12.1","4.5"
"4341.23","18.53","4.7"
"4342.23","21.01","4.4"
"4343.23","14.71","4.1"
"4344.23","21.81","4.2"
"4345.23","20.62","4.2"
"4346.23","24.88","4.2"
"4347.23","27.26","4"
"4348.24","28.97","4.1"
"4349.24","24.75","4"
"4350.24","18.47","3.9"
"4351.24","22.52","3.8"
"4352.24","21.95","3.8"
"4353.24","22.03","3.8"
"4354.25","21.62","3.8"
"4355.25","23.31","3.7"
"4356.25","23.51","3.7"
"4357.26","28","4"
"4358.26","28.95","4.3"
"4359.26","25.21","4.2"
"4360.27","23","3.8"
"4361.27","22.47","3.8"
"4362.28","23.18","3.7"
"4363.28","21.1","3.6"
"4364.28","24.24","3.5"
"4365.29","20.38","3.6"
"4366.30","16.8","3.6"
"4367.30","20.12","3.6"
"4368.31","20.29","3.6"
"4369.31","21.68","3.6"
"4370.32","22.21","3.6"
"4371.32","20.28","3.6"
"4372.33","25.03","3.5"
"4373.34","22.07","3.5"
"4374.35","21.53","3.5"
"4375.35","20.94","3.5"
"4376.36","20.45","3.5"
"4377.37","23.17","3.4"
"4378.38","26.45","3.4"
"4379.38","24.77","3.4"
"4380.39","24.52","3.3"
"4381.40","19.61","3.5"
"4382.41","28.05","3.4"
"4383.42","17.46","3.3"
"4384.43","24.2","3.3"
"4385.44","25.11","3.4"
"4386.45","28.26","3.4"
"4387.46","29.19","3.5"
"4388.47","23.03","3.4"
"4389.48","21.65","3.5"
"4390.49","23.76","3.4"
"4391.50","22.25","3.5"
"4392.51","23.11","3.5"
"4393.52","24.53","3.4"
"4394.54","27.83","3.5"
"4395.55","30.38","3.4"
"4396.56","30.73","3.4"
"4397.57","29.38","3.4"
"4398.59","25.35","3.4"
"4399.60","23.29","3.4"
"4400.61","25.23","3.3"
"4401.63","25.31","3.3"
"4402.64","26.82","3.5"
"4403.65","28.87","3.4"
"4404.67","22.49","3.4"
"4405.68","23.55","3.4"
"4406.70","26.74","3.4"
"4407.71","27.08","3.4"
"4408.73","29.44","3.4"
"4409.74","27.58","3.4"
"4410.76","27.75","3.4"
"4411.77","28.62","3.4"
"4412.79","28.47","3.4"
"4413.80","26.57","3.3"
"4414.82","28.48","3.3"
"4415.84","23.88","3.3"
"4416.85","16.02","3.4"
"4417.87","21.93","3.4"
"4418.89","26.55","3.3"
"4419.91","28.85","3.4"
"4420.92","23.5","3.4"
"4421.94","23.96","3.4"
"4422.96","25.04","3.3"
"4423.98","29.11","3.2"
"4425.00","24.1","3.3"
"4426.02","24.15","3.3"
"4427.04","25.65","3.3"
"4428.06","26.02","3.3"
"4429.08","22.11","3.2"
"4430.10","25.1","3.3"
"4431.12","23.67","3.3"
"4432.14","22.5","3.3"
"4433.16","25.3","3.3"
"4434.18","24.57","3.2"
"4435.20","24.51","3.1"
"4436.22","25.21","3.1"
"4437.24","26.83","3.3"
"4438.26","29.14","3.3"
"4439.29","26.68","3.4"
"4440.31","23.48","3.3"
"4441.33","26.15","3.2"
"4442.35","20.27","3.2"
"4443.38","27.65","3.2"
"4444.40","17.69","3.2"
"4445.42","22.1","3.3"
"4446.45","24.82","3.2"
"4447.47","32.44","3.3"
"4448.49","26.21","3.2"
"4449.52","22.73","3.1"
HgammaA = 3.2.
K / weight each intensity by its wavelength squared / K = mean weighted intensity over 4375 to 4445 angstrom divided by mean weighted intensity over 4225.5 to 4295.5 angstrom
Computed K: 1.1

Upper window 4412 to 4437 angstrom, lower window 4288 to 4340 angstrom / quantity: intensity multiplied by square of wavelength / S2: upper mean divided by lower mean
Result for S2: 1.1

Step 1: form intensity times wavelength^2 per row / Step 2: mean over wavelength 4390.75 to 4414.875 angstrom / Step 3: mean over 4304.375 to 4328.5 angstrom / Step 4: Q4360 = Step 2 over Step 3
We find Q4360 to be 1.2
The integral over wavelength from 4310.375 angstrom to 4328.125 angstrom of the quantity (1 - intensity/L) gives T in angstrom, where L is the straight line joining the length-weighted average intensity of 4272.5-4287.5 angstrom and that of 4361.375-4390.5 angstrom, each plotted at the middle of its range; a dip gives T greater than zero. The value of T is 0.6 angstrom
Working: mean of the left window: 24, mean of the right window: 22.7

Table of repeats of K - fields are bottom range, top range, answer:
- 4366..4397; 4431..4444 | 1.09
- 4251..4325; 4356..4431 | 1.09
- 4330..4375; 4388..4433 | 1.18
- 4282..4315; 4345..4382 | 1.01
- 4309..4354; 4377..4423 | 1.17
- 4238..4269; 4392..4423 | 1.11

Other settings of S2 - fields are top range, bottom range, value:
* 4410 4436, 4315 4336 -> 1.11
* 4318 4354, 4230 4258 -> 0.90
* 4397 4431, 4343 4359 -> 1.12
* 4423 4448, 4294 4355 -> 1.17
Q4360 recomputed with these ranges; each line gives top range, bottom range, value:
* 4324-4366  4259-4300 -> 0.96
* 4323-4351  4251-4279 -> 0.93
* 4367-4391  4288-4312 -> 1.04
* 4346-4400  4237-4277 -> 1.02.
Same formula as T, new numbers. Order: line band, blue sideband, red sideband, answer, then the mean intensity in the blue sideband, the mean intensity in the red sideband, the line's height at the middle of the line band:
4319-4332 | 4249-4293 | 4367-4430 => 1.2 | 24.4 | 24.8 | 24.6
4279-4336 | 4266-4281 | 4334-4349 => -3.5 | 24.1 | 20.2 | 22.2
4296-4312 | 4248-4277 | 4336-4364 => 0.7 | 24.3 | 21.9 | 23.2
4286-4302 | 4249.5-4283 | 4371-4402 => 0.4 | 24.4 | 24.4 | 24.4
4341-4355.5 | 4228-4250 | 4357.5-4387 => 0.7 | 25.8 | 22.9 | 23.4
